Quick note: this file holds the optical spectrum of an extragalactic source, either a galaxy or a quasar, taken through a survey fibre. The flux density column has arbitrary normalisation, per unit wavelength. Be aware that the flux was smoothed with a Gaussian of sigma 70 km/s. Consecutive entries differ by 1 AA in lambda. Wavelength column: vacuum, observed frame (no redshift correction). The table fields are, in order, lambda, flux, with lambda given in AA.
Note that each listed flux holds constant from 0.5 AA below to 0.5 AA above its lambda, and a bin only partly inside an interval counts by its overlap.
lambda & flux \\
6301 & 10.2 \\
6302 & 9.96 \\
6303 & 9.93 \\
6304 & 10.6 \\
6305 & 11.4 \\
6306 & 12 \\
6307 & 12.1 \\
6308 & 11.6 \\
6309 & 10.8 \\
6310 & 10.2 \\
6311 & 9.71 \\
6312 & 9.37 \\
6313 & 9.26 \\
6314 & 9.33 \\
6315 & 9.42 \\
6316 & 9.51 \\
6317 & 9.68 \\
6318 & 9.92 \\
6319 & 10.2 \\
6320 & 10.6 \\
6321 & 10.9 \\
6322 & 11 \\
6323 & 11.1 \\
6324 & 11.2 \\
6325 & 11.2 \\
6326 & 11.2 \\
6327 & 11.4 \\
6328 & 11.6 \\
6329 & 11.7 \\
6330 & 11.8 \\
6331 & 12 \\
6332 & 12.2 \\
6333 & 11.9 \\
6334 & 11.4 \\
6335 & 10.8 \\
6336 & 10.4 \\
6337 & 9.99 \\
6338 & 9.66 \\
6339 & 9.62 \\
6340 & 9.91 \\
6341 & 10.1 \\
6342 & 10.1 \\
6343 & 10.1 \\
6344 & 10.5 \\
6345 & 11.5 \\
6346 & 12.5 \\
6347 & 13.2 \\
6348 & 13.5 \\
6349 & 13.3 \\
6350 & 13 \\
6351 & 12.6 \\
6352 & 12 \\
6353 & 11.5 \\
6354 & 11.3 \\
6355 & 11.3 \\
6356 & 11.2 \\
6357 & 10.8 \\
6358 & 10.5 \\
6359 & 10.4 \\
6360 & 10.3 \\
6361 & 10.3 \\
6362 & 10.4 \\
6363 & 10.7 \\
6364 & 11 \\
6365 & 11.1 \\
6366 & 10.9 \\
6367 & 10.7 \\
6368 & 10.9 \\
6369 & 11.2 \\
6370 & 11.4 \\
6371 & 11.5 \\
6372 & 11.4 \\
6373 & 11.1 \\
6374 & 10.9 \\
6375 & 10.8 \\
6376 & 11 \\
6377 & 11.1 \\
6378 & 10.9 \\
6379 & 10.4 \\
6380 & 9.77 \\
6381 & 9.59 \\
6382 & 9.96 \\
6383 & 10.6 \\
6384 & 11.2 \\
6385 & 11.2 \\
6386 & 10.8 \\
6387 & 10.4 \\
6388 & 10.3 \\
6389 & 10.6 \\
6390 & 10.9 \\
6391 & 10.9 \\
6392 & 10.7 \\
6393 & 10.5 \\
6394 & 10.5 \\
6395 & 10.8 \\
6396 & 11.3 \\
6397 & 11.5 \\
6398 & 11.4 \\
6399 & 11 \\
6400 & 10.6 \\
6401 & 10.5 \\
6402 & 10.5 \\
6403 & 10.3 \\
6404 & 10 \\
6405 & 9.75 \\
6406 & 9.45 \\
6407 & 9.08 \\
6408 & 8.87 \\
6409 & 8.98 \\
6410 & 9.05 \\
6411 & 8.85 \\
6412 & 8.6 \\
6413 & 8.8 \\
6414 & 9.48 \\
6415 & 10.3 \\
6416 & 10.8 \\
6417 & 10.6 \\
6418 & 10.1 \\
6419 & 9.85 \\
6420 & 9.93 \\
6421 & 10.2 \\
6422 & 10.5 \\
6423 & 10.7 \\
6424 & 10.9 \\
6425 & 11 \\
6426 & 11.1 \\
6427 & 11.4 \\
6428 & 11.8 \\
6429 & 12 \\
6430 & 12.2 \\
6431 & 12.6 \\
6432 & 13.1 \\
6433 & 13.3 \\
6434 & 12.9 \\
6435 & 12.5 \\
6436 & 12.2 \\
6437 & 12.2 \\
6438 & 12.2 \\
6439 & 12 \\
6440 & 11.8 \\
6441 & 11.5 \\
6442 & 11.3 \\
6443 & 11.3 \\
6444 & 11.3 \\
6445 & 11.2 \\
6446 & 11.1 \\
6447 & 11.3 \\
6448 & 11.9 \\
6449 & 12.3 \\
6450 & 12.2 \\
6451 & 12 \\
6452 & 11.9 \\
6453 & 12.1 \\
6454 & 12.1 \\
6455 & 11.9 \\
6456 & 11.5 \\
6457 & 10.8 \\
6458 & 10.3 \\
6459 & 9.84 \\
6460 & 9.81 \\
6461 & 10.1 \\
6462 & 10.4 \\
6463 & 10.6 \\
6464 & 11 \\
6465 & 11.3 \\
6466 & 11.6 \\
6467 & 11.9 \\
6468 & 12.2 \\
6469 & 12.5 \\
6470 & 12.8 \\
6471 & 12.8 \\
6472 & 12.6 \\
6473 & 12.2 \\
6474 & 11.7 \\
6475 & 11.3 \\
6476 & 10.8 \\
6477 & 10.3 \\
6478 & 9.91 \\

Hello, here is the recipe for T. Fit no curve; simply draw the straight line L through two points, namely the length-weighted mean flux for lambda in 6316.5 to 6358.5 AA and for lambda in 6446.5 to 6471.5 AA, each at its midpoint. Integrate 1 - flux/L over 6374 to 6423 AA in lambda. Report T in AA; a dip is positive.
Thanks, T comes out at 4.6 AA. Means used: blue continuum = 11.2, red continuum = 11.5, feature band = 10.3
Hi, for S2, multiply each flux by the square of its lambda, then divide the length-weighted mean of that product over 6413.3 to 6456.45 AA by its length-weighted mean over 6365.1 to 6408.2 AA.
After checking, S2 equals 1.10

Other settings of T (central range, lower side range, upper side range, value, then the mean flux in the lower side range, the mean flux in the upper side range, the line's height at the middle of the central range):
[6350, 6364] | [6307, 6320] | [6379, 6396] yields -1.02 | 10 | 10.6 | 10.3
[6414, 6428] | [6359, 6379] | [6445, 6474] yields 0.86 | 10.9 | 11.5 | 11.3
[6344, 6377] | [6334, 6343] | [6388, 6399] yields -2.93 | 10.1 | 10.9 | 10.4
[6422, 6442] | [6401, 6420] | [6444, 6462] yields -2.72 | 9.66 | 11.3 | 10.5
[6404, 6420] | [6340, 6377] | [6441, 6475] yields 2.60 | 11.2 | 11.5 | 11.4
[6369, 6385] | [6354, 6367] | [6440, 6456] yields 0.20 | 10.8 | 11.7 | 10.9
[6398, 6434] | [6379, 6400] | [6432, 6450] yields 2.65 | 10.7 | 11.9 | 11.3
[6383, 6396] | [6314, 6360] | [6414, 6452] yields 0.63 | 11.1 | 11.5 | 11.3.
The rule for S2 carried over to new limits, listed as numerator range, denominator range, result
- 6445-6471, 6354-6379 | 1.08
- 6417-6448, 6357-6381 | 1.09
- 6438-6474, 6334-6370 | 1.08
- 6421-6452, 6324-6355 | 1.06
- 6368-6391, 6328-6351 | 0.96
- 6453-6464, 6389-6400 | 1.01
